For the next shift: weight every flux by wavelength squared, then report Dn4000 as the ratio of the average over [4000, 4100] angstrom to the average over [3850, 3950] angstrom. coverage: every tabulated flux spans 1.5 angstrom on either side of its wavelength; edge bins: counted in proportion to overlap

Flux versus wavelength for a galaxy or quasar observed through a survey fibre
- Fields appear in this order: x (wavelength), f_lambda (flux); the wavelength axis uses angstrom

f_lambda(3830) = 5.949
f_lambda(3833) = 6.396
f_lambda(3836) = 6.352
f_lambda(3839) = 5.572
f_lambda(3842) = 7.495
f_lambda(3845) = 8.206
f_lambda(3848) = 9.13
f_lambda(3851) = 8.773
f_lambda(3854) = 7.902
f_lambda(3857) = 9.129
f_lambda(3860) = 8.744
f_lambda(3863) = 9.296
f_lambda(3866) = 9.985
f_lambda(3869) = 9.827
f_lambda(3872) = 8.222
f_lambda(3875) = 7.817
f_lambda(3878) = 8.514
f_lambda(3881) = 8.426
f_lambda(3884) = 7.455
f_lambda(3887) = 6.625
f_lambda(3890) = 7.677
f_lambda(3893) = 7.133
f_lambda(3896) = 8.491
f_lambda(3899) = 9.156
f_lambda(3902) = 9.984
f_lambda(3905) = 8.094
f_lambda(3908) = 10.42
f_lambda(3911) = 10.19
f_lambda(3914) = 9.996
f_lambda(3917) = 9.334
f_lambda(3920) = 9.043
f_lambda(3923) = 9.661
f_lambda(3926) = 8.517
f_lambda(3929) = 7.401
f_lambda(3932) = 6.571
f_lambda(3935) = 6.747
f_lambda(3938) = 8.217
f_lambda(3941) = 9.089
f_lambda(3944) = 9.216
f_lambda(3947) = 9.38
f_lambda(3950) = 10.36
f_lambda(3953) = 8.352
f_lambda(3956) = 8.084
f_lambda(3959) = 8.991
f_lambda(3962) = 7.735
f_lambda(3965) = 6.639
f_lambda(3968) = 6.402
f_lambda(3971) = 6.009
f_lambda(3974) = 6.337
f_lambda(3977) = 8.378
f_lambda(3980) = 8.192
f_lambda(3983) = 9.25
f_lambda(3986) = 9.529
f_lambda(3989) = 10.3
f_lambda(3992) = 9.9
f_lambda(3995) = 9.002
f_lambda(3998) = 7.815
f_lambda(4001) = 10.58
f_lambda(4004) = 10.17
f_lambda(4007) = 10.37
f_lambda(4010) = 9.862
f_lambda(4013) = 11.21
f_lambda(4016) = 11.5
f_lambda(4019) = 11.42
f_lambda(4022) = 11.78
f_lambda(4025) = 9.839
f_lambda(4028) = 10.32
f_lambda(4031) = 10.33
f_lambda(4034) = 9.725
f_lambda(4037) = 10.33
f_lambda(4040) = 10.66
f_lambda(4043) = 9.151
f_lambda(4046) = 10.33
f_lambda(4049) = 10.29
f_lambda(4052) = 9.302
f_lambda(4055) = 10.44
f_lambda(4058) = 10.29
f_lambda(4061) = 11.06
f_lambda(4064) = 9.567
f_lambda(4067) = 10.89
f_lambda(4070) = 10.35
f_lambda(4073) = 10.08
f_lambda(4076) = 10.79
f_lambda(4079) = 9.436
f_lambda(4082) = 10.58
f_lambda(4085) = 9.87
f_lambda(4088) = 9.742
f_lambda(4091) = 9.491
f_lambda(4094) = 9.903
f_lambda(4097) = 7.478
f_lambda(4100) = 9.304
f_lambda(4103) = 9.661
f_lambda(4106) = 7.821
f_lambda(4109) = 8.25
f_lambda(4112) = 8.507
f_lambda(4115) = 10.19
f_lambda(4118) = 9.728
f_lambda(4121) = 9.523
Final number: 1.27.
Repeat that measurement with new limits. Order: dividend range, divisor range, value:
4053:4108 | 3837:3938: 1.28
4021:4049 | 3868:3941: 1.29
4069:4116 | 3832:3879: 1.29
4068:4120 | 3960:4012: 1.16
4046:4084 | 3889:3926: 1.22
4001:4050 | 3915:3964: 1.28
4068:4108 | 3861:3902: 1.26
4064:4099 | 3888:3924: 1.19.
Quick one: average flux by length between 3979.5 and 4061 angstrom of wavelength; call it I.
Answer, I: 10.1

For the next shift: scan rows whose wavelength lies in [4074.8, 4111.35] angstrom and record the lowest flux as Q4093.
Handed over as 7.478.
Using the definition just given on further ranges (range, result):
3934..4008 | 6.009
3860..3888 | 6.625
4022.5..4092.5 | 9.151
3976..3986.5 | 8.192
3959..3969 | 6.402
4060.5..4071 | 9.567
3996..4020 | 7.815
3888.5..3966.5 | 6.571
